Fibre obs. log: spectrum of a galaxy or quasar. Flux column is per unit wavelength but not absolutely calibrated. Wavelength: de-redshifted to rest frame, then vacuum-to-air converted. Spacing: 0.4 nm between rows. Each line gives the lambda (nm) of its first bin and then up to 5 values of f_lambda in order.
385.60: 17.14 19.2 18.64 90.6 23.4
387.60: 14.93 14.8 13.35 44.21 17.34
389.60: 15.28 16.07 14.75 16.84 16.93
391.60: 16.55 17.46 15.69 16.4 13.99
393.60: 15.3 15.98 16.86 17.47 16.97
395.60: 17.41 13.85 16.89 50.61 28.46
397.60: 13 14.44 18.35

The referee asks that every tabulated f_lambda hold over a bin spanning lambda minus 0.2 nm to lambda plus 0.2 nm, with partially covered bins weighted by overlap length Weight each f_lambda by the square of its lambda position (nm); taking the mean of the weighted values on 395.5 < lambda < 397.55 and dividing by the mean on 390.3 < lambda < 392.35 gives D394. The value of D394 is 1.5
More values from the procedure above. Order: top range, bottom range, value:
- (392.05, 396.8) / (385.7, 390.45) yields 0.72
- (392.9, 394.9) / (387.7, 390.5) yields 0.84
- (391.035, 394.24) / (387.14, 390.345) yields 0.84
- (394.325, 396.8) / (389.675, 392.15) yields 1.21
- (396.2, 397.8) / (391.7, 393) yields 1.69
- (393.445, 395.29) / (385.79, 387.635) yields 0.49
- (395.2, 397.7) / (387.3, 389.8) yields 1.20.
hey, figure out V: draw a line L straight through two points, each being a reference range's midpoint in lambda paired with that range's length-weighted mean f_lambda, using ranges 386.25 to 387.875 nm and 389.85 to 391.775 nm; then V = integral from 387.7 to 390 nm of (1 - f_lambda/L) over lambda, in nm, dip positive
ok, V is 0.53 nm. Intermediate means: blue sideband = 36.4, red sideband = 16.2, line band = 20.3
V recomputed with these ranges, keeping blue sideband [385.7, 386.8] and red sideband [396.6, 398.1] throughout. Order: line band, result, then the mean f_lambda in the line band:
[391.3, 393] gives 0.75 nm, 16.5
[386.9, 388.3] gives 0.39 nm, 22.6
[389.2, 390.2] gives 0.47 nm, 16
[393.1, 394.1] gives 0.48 nm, 15.1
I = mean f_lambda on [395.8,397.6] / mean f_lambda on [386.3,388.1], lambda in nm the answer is 0.8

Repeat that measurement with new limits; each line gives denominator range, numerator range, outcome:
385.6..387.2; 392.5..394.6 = 0.42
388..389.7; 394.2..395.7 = 0.78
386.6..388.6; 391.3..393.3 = 0.51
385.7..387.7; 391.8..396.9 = 0.54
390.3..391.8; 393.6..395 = 1.01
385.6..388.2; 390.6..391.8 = 0.57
